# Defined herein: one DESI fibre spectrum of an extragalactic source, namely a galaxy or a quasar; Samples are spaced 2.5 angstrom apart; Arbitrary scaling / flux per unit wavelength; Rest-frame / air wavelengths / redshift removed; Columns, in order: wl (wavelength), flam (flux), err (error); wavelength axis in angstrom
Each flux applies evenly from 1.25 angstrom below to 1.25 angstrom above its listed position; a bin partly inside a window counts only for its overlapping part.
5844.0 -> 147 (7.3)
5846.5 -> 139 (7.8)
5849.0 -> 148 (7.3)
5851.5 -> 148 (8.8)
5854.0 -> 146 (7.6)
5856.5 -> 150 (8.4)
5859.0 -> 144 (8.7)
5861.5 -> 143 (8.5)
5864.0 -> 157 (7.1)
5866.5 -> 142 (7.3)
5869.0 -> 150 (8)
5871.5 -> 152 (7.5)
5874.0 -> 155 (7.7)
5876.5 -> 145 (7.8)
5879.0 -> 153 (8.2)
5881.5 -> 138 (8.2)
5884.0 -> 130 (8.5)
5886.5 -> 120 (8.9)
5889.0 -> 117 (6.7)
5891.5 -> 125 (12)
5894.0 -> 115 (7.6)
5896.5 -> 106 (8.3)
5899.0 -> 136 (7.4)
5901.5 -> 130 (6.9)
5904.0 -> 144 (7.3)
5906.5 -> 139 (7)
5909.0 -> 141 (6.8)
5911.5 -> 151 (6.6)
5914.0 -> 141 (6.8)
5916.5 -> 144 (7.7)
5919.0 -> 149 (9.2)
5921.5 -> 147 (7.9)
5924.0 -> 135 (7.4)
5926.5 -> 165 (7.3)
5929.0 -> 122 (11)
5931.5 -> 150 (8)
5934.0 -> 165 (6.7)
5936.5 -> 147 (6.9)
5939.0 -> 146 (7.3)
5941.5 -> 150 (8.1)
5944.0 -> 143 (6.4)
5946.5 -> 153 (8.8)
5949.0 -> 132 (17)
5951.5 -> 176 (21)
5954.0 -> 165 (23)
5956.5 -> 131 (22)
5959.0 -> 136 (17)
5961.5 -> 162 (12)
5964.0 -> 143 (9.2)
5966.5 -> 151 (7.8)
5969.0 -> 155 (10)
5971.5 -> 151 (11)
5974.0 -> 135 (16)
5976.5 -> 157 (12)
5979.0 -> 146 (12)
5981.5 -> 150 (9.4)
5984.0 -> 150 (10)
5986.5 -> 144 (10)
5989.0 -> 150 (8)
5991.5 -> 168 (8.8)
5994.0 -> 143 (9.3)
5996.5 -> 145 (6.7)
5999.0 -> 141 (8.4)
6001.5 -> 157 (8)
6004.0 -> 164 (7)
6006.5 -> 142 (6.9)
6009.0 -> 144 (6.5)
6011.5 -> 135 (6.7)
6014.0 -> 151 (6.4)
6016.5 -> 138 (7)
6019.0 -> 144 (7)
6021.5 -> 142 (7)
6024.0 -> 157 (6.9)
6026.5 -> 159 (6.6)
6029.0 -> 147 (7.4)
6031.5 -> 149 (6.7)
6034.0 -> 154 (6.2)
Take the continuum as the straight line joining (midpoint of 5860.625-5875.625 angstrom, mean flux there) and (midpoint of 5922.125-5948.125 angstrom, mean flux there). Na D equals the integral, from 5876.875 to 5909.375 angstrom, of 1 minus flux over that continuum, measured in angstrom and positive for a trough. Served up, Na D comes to 4.0 angstrom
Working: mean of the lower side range 150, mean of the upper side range 147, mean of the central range 130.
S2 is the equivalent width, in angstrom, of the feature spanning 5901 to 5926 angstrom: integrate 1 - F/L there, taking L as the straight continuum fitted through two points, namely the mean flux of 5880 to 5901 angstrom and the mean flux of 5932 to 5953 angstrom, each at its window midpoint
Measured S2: -1.3 angstrom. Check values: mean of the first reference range 124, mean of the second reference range 152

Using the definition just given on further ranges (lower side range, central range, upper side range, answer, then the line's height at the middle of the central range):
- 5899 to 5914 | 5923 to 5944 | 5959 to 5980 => -0.4 angstrom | 144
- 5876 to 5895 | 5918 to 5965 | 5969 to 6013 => -2.8 angstrom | 140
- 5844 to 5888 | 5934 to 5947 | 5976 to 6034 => -0.2 angstrom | 147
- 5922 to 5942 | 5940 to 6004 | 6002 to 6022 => -1.4 angstrom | 146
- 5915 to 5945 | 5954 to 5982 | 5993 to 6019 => -0.3 angstrom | 146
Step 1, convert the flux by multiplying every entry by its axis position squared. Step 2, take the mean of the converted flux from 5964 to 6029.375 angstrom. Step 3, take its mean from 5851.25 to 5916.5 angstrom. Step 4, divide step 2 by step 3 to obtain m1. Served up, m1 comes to 1.11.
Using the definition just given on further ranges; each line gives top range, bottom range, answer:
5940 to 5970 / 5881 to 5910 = 1.19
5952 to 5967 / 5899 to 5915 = 1.08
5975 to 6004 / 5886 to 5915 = 1.19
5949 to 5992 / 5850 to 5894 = 1.10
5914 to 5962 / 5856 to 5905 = 1.10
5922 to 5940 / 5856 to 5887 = 1.04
